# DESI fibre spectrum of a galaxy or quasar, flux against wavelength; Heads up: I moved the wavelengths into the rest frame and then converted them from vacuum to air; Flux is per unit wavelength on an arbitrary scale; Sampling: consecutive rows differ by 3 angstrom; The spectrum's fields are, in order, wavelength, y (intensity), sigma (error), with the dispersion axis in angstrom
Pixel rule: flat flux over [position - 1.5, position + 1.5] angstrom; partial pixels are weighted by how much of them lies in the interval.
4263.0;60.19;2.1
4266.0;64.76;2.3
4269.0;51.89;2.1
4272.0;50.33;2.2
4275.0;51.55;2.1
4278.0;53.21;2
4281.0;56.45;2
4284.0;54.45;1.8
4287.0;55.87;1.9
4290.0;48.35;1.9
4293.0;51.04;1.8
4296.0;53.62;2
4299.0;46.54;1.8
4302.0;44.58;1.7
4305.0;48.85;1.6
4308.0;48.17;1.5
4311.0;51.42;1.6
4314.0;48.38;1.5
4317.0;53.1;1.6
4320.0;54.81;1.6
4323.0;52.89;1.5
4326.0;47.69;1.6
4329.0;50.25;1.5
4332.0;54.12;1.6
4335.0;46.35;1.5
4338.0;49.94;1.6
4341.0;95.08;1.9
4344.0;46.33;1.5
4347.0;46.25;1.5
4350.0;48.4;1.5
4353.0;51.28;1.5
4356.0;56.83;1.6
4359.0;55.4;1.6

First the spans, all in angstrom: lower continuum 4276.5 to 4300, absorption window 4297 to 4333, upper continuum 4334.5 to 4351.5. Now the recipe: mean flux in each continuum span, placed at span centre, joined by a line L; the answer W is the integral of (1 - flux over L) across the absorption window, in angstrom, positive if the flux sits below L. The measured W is 2.8 angstrom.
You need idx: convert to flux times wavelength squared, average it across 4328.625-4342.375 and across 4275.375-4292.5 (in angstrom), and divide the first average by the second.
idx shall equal 1.14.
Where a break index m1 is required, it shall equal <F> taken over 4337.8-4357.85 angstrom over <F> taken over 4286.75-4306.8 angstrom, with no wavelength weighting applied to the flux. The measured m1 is 1.1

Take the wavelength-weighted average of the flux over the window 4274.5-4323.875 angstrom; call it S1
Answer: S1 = 51.3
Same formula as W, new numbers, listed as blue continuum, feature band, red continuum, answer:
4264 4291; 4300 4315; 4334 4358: 1.8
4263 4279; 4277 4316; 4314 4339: 1.7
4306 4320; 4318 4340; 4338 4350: 1.3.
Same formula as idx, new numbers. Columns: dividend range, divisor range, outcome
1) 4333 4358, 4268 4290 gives 1.07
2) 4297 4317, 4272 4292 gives 0.93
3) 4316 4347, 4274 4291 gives 1.05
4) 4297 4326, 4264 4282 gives 0.93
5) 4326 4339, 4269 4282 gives 0.97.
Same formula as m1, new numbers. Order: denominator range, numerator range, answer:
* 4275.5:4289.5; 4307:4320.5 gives 0.94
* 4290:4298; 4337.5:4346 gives 1.26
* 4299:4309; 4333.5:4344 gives 1.30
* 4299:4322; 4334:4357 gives 1.11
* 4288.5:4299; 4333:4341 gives 1.14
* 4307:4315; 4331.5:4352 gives 1.12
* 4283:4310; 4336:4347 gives 1.21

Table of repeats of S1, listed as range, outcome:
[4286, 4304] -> 49.8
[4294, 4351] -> 52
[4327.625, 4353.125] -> 54.4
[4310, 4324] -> 52.1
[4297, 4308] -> 47.2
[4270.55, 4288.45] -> 53.6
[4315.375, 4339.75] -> 51.6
